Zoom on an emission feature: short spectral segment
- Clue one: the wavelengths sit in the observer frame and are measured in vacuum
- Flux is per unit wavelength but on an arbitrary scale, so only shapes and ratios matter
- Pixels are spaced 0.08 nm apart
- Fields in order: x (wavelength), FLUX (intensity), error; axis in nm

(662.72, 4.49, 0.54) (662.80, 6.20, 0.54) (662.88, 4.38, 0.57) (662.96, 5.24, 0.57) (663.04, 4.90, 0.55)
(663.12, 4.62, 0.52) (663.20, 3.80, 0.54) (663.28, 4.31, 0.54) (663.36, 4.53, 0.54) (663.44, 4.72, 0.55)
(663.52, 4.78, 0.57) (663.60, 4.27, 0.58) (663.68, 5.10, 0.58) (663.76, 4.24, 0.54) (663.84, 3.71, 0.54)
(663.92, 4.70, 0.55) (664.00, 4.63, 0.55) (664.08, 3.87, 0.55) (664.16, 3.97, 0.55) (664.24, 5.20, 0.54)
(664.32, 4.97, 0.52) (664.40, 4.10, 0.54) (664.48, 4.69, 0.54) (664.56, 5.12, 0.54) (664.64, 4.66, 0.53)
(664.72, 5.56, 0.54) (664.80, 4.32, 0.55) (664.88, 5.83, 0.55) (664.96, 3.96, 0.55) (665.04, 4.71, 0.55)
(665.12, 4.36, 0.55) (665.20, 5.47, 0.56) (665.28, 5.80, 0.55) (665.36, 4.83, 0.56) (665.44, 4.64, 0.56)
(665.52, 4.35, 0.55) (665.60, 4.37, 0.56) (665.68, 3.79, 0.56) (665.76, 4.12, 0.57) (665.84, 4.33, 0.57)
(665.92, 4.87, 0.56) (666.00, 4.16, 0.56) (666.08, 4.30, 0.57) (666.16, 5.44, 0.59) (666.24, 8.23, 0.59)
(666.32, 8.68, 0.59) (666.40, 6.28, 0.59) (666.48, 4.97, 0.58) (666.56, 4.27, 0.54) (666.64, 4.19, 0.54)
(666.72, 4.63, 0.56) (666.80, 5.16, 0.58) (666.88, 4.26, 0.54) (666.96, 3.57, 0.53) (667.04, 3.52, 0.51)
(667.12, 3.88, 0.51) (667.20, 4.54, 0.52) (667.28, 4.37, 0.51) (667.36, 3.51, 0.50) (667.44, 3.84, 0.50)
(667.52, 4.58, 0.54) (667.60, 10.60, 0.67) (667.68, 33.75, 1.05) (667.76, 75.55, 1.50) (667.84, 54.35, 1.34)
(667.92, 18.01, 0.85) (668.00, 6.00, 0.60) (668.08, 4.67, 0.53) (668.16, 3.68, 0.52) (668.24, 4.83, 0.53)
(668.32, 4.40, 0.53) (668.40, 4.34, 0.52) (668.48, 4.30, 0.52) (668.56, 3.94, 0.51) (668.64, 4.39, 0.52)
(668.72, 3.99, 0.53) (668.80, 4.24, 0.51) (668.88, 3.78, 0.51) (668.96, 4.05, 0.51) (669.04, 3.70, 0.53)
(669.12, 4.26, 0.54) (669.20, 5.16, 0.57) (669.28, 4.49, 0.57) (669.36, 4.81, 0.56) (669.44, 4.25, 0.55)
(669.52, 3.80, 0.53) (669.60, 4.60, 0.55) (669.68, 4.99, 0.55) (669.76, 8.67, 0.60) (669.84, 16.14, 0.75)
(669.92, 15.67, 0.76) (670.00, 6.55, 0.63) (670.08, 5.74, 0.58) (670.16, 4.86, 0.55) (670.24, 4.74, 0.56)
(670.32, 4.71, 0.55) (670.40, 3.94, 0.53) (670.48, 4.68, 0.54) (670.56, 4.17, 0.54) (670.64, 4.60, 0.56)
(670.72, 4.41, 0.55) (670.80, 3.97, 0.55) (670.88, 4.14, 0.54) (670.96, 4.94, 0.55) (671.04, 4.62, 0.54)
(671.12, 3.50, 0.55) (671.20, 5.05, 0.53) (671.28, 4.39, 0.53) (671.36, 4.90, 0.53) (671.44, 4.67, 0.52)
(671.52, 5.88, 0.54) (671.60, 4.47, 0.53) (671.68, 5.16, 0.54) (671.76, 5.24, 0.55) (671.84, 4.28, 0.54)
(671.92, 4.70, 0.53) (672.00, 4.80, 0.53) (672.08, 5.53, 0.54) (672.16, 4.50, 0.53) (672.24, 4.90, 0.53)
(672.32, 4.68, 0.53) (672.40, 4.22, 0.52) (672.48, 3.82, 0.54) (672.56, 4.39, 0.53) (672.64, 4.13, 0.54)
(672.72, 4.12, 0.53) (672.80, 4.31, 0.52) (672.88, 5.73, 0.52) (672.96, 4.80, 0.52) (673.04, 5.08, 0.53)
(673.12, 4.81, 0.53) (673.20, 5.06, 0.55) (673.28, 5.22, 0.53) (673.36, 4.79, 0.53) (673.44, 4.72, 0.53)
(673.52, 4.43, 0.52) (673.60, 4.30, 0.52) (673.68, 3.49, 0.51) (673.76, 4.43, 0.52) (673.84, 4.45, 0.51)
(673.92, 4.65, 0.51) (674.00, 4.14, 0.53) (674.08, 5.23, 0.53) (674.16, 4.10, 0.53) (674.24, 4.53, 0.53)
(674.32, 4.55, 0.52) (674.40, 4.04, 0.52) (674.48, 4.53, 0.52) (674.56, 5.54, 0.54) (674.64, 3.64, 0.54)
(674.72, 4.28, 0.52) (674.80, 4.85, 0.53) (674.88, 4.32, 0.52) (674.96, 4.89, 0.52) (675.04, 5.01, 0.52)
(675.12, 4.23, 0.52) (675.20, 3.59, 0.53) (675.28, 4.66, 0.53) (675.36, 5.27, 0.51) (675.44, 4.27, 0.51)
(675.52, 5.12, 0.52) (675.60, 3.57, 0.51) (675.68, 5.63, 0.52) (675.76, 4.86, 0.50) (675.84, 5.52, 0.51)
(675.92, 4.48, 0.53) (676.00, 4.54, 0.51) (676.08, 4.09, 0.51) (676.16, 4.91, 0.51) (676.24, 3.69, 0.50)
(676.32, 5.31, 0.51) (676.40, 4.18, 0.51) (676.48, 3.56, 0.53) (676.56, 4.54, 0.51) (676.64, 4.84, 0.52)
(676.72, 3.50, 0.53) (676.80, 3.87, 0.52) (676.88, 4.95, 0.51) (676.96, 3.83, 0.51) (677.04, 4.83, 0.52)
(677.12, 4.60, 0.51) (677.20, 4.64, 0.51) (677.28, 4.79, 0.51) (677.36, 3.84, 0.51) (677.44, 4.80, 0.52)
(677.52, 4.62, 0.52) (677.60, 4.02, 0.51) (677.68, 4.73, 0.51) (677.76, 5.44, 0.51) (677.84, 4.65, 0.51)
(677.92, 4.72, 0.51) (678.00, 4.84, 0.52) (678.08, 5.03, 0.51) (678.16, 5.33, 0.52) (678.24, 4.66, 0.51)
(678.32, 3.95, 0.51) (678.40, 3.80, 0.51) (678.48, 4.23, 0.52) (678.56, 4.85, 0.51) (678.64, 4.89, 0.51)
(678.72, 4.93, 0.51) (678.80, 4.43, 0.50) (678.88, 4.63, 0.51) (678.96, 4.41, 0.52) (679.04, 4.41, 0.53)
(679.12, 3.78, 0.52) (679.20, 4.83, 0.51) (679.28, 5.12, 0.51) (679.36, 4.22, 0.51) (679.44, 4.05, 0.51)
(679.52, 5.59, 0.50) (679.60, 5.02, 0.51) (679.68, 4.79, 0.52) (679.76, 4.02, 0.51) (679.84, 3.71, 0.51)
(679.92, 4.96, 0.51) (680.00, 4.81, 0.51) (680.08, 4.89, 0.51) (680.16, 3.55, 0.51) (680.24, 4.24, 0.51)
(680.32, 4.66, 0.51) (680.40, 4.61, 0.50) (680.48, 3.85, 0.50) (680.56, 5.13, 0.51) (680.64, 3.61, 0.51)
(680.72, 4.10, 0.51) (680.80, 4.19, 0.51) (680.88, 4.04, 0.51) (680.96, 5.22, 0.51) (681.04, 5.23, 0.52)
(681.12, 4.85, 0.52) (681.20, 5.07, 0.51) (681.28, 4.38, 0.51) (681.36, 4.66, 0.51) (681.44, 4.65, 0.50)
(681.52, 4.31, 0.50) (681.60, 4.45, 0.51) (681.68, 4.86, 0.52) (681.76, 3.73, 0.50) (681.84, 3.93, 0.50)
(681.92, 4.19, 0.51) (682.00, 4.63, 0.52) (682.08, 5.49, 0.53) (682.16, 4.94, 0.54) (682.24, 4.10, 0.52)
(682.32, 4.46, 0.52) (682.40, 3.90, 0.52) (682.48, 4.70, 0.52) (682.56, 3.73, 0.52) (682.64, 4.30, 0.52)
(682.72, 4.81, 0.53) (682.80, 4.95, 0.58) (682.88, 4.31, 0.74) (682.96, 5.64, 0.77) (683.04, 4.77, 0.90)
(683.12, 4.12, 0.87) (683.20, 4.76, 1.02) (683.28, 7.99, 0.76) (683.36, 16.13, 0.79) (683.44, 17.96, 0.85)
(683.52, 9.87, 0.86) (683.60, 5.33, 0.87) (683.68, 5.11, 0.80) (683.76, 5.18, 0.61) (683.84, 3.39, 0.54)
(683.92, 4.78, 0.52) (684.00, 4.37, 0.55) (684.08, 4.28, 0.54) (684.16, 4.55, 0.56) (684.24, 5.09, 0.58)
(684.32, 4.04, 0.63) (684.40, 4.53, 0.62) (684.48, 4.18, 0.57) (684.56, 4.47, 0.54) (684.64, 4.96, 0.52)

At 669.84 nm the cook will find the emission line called [N II]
